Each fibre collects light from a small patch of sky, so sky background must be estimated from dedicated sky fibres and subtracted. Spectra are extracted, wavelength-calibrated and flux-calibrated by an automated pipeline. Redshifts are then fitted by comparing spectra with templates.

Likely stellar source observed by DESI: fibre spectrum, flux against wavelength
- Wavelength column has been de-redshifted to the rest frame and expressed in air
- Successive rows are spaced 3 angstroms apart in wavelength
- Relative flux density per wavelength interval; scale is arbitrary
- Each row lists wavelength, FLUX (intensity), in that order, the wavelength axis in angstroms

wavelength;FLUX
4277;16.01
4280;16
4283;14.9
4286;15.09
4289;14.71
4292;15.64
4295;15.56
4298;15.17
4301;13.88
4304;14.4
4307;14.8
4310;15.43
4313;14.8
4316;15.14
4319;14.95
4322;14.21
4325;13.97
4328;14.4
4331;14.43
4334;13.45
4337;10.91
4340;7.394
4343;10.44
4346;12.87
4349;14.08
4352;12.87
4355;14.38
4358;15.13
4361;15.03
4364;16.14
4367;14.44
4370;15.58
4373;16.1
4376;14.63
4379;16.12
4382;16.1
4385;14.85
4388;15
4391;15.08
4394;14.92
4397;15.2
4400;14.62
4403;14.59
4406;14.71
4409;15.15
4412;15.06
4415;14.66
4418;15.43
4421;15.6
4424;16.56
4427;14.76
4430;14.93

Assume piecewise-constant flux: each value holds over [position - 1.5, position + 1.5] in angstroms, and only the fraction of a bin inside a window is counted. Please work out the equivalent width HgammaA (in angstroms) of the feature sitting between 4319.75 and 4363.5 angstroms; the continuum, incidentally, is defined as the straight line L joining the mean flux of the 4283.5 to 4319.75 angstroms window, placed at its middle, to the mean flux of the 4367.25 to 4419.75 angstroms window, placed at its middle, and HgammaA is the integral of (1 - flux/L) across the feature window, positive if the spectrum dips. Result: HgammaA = 5.3 angstroms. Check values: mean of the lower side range 15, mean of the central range 13.2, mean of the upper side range 15.1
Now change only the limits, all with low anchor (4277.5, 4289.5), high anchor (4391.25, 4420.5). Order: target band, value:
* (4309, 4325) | 0.4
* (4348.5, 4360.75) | 0.7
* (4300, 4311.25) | 0.4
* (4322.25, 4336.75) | 1.3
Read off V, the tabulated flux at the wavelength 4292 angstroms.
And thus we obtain 15.64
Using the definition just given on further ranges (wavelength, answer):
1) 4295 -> 15.56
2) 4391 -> 15.08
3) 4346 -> 12.87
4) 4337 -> 10.91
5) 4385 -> 14.85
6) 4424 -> 16.56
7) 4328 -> 14.4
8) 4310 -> 15.43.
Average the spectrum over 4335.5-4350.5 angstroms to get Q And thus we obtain 11.1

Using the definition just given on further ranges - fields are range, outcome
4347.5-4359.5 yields 14.1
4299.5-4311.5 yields 14.6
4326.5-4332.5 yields 14.4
